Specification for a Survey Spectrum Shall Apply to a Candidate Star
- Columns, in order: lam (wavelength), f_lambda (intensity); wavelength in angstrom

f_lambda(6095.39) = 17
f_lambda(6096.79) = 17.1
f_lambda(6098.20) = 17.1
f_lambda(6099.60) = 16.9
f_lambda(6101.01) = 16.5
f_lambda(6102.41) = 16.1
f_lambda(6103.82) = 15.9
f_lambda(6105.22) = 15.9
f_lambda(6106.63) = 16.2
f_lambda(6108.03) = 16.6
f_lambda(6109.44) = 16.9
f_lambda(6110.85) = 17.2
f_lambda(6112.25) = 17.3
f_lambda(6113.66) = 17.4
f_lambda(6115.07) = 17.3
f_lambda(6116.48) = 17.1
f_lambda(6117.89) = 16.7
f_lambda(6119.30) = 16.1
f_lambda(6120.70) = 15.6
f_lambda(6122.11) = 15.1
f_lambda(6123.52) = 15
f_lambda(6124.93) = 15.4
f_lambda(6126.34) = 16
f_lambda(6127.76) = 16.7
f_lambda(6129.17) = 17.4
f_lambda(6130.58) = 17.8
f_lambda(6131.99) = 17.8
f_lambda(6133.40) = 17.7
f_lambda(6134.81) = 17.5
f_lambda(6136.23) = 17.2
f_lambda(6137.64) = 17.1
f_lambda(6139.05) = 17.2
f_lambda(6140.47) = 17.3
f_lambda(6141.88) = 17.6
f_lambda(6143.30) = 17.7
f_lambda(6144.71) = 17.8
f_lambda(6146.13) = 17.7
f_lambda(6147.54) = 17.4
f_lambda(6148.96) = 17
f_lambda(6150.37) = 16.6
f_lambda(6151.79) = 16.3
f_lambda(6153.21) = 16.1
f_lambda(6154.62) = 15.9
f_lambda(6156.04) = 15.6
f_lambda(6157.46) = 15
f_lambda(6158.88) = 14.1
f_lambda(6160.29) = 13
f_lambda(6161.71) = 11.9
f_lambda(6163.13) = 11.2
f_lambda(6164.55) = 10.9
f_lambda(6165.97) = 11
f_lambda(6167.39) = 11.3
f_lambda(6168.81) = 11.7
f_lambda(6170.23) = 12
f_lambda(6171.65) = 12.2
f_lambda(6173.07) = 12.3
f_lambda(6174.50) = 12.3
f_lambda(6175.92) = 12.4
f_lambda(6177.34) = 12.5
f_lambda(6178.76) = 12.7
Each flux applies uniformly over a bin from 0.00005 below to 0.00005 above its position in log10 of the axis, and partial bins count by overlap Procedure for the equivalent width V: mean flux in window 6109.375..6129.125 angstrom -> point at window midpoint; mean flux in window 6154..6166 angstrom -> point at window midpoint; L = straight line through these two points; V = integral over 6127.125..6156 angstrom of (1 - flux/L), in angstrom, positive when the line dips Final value -4.8 angstrom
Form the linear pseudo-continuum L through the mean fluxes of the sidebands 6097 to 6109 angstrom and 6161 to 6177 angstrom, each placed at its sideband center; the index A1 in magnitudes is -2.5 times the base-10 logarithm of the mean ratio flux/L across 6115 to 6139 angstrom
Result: -0.14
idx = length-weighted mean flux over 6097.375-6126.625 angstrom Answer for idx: 16.4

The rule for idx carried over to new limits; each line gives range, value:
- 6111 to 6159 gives 16.7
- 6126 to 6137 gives 17.3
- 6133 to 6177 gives 14.8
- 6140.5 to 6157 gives 16.9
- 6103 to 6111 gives 16.4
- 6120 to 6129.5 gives 15.8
